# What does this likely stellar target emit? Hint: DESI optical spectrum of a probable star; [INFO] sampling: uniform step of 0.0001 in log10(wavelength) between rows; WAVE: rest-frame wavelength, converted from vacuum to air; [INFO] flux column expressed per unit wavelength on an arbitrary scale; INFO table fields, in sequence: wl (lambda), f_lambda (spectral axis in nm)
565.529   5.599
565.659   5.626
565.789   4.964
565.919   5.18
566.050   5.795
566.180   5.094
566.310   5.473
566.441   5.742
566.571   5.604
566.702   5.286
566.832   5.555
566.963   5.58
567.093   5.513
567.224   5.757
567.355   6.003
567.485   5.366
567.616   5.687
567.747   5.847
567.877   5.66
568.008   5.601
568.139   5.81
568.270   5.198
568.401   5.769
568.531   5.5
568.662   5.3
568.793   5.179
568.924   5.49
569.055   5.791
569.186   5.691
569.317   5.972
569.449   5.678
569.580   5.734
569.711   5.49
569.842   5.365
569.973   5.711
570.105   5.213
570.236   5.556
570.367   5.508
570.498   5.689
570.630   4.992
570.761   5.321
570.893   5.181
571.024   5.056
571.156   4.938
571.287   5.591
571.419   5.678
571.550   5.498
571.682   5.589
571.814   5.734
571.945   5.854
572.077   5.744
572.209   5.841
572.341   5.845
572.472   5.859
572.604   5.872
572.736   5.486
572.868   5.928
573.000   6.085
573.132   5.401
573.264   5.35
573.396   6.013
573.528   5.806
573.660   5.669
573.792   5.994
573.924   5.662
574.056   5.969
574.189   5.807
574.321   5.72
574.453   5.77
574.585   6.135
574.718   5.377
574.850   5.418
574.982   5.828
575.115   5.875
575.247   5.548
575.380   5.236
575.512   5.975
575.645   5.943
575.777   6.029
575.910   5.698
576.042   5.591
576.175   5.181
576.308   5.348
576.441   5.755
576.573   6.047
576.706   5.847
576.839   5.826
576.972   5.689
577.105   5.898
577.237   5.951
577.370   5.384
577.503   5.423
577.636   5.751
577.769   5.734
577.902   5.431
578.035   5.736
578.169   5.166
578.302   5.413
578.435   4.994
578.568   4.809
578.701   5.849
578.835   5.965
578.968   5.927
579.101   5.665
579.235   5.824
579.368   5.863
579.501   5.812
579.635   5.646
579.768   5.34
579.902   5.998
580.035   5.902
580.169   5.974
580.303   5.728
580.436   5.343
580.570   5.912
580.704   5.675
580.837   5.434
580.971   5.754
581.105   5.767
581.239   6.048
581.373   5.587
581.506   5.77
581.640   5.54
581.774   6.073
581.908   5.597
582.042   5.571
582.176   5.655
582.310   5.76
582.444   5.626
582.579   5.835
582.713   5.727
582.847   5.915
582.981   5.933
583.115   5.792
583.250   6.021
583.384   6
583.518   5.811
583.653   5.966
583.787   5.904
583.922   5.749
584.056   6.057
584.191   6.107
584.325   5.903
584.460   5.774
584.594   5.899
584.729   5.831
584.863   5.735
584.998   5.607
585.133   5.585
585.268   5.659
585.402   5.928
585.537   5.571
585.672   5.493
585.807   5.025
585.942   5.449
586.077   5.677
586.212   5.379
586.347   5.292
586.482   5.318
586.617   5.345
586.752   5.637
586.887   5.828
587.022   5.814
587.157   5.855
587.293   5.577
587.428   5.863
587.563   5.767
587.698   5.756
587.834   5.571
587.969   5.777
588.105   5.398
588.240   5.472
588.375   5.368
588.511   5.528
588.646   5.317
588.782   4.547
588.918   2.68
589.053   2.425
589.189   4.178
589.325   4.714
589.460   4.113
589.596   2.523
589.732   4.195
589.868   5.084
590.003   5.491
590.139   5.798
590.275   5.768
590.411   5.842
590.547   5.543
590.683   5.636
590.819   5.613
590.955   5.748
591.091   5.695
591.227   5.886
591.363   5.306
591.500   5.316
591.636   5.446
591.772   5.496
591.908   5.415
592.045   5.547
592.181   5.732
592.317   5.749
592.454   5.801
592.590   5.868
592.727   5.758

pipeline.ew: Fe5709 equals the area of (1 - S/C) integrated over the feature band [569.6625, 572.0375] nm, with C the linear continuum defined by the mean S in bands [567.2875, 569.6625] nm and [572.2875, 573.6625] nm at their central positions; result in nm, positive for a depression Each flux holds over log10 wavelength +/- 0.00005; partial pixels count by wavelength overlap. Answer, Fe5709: 0.10 nm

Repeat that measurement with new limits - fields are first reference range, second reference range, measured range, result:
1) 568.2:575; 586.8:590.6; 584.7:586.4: -0.13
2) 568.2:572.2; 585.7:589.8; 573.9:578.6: -0.26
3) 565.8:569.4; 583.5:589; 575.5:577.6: -0.06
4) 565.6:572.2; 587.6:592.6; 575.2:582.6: -0.44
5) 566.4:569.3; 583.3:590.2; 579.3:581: -0.09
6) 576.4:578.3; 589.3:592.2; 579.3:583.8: -0.18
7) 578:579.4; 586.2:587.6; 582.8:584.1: -0.08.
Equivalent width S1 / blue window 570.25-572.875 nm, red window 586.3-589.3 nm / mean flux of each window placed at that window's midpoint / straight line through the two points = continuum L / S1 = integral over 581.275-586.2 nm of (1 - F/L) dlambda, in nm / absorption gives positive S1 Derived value -0.44 nm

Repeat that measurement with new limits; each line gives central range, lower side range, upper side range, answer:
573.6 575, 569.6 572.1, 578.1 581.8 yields -0.055 nm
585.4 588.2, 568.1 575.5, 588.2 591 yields -0.356 nm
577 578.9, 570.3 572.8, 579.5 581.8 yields 0.045 nm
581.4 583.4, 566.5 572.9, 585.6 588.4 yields -0.078 nm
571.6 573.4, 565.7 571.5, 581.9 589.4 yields -0.079 nm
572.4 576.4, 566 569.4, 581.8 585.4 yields -0.026 nm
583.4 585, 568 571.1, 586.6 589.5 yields -0.209 nm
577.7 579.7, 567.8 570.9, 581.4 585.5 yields 0.043 nm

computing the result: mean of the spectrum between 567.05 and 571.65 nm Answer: 5.52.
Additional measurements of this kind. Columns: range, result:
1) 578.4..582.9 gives 5.71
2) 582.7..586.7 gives 5.71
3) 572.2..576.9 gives 5.74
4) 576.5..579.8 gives 5.64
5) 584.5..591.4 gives 5.3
